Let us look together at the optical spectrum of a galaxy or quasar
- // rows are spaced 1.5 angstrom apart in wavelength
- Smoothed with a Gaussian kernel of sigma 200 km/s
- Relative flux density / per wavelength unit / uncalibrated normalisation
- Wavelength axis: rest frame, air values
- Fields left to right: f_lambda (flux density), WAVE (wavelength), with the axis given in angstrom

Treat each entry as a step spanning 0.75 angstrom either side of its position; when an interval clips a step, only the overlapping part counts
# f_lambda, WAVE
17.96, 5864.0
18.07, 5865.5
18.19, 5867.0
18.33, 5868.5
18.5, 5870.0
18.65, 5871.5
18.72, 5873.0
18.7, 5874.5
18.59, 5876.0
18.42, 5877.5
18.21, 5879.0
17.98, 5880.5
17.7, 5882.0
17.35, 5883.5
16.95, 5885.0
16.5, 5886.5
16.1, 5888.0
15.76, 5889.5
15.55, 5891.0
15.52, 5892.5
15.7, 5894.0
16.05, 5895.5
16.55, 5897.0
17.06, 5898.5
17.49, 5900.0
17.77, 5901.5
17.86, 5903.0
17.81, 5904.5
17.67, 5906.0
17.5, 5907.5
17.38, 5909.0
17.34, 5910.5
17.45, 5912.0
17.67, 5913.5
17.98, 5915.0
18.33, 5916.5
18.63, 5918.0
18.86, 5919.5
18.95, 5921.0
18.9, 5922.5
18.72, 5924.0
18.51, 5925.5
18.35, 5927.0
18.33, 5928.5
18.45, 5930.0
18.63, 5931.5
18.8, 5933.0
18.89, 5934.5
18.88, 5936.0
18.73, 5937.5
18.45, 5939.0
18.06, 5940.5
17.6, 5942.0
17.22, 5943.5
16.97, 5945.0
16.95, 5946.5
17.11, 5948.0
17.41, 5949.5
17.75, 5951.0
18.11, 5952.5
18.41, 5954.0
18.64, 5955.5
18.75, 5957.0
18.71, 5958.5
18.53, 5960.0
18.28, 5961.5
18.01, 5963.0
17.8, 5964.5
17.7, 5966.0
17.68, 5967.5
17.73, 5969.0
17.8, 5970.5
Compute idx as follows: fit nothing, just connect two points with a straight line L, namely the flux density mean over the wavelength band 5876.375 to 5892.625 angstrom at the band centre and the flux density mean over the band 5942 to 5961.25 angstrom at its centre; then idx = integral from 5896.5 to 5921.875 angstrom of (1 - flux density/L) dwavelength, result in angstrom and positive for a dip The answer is -0.7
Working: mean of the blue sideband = 17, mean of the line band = 17.8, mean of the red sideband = 17.9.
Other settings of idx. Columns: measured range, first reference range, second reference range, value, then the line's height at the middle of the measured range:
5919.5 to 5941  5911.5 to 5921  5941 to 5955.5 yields -0.82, 17.9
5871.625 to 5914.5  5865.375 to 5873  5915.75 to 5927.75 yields 2.85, 18.5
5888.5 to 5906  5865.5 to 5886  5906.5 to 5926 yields 1.42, 18.2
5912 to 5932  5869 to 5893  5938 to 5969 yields -0.81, 17.7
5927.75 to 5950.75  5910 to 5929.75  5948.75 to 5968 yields 0.26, 18.2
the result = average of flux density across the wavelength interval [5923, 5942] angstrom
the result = 18.5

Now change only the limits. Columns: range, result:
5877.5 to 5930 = 17.5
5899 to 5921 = 17.9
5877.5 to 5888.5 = 17.4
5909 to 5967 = 18.2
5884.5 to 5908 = 16.7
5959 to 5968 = 18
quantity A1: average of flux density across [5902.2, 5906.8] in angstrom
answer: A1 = 17.8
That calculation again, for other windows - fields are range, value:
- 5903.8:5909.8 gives 17.6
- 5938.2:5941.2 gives 18.3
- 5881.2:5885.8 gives 17.3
